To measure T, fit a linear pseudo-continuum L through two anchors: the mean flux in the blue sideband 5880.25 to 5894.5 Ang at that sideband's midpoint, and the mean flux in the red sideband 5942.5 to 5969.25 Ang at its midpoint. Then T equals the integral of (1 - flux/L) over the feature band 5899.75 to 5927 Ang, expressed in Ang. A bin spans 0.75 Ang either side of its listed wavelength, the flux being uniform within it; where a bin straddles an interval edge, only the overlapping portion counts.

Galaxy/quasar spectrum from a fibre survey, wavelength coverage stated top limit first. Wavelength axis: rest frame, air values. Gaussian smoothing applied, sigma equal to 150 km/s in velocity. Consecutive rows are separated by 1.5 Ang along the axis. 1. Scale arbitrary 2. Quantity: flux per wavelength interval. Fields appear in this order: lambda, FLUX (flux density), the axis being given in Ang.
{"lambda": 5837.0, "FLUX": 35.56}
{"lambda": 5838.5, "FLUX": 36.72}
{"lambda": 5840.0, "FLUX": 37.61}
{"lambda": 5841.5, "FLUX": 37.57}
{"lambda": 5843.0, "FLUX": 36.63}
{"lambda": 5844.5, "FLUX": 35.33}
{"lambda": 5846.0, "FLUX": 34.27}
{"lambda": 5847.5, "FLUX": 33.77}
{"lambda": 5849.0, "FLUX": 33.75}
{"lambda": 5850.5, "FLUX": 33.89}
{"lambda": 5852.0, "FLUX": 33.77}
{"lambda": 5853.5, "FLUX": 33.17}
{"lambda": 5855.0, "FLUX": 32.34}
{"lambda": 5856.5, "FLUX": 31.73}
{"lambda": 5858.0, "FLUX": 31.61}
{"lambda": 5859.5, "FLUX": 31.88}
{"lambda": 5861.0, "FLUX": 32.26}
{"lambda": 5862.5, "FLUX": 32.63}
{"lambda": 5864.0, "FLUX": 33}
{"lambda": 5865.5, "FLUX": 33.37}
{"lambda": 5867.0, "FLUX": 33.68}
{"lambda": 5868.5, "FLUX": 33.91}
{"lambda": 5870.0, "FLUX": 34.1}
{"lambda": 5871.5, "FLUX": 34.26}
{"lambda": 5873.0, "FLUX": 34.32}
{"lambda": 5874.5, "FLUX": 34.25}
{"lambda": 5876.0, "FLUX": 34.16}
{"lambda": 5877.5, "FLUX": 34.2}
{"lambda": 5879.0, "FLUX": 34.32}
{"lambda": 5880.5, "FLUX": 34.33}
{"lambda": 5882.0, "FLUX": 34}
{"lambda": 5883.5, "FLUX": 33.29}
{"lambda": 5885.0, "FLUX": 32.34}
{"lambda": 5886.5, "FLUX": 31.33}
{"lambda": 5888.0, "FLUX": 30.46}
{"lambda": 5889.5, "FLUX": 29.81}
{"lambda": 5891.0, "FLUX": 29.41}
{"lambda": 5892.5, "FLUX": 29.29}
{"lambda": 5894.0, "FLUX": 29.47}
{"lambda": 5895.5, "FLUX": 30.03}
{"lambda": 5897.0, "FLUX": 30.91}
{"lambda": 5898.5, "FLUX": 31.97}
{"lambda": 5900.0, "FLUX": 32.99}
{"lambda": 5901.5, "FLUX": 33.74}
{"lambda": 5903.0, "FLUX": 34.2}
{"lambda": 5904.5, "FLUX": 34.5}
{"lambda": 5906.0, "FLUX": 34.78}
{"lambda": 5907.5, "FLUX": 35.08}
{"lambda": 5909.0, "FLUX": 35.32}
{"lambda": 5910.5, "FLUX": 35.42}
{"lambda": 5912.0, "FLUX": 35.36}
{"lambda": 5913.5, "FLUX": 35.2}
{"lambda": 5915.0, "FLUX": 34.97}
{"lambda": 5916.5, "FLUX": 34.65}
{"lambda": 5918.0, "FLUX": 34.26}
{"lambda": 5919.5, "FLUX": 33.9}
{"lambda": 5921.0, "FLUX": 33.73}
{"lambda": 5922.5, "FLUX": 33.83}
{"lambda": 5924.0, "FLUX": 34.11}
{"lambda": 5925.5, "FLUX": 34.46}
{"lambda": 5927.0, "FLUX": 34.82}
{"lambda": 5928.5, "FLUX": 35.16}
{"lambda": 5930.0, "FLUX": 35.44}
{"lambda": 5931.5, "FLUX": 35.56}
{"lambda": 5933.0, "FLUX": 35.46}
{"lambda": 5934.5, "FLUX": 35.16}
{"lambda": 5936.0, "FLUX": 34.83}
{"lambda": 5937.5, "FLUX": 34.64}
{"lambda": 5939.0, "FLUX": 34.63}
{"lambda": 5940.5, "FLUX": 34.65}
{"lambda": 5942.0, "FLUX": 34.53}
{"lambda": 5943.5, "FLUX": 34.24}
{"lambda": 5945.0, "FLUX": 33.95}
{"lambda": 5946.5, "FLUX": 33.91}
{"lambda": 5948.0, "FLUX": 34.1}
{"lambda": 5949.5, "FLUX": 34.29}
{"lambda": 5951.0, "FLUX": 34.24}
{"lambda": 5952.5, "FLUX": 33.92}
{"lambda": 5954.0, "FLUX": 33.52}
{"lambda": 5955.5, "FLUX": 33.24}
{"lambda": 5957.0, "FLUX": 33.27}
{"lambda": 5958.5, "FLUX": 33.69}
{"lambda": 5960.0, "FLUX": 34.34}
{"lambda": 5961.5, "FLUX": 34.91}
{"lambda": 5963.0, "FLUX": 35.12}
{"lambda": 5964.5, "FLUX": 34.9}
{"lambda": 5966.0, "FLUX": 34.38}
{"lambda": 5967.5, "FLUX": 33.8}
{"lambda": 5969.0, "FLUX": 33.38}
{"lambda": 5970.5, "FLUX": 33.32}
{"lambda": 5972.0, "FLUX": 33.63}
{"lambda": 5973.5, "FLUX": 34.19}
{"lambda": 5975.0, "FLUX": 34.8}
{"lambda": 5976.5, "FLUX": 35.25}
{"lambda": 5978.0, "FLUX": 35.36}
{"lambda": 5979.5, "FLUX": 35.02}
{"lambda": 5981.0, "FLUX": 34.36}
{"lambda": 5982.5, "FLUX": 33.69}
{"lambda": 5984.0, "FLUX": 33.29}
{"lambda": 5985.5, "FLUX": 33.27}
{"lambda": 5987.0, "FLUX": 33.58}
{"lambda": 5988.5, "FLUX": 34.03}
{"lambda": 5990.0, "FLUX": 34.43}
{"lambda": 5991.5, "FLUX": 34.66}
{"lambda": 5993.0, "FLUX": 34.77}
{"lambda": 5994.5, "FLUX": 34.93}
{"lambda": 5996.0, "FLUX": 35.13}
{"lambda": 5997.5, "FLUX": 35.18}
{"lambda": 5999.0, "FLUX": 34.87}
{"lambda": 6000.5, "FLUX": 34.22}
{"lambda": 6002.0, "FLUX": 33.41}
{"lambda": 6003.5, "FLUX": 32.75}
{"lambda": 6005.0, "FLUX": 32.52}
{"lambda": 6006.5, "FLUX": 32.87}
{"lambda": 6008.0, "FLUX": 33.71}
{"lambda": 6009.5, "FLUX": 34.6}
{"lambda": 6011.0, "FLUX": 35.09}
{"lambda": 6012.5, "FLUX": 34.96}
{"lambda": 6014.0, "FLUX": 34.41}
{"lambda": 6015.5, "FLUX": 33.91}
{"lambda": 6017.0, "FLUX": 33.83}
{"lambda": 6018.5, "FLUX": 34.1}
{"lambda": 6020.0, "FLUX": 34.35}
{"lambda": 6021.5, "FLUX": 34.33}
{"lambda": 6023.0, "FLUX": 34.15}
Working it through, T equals -1.8 Ang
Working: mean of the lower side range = 31.3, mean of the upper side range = 34.1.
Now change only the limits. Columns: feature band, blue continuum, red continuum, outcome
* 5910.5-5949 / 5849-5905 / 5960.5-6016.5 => -1.41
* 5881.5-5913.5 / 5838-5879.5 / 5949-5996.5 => 1.37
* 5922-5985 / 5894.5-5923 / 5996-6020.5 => -0.71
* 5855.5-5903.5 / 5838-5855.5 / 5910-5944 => 3.19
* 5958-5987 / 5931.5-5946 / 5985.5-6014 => 0.16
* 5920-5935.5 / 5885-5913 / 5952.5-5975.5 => -0.75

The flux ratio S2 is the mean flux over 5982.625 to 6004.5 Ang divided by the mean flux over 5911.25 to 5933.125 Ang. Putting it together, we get 1.0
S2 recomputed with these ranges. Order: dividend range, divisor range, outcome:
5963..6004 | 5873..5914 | 1.04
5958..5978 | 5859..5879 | 1.02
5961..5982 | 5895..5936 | 1.00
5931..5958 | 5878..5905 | 1.07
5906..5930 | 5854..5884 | 1.04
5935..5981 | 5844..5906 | 1.04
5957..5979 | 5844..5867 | 1.04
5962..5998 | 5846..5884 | 1.03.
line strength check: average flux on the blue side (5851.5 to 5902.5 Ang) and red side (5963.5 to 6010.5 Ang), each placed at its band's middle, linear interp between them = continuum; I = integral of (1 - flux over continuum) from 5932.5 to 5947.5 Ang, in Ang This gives -0.5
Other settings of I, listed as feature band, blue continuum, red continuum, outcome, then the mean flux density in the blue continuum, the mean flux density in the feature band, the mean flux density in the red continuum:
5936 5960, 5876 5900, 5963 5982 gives -0.3 Ang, 31.8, 34.1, 34.4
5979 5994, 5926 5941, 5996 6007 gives 0.0 Ang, 35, 34.1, 33.8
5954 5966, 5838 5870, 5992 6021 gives 0.0 Ang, 33.9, 34.2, 34.2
